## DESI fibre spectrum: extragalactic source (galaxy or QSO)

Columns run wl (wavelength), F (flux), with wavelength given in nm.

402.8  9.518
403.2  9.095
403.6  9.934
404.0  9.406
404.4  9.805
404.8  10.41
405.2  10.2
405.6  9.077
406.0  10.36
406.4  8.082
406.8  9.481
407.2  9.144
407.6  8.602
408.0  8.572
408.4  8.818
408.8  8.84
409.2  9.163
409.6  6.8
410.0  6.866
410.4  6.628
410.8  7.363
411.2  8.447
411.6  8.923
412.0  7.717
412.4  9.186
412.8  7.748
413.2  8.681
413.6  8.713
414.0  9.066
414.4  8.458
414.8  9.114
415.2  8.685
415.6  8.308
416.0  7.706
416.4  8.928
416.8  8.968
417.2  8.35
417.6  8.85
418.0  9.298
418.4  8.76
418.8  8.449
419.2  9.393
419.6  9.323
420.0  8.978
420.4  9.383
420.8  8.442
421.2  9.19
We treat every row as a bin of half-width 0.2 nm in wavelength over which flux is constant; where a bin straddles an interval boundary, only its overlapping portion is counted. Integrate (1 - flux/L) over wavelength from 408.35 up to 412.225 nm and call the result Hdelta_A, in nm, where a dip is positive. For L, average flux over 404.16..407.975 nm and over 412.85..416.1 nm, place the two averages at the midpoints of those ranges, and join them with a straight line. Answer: 0.460 nm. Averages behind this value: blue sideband 9.42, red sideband 8.58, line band 7.93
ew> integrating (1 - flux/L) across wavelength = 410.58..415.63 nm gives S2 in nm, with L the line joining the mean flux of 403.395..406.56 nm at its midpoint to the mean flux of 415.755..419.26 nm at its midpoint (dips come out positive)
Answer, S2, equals 0.31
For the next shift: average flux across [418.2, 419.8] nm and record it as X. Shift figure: 8.98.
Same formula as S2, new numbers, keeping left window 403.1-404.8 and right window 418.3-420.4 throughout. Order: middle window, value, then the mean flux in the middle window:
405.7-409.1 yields 0.194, 9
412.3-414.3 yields 0.139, 8.64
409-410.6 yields 0.352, 7.36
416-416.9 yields 0.048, 8.67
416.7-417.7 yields 0.048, 8.69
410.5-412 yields 0.209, 8.07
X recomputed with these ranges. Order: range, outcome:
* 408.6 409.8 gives 8.27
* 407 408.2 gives 8.77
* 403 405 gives 9.73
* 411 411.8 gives 8.68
